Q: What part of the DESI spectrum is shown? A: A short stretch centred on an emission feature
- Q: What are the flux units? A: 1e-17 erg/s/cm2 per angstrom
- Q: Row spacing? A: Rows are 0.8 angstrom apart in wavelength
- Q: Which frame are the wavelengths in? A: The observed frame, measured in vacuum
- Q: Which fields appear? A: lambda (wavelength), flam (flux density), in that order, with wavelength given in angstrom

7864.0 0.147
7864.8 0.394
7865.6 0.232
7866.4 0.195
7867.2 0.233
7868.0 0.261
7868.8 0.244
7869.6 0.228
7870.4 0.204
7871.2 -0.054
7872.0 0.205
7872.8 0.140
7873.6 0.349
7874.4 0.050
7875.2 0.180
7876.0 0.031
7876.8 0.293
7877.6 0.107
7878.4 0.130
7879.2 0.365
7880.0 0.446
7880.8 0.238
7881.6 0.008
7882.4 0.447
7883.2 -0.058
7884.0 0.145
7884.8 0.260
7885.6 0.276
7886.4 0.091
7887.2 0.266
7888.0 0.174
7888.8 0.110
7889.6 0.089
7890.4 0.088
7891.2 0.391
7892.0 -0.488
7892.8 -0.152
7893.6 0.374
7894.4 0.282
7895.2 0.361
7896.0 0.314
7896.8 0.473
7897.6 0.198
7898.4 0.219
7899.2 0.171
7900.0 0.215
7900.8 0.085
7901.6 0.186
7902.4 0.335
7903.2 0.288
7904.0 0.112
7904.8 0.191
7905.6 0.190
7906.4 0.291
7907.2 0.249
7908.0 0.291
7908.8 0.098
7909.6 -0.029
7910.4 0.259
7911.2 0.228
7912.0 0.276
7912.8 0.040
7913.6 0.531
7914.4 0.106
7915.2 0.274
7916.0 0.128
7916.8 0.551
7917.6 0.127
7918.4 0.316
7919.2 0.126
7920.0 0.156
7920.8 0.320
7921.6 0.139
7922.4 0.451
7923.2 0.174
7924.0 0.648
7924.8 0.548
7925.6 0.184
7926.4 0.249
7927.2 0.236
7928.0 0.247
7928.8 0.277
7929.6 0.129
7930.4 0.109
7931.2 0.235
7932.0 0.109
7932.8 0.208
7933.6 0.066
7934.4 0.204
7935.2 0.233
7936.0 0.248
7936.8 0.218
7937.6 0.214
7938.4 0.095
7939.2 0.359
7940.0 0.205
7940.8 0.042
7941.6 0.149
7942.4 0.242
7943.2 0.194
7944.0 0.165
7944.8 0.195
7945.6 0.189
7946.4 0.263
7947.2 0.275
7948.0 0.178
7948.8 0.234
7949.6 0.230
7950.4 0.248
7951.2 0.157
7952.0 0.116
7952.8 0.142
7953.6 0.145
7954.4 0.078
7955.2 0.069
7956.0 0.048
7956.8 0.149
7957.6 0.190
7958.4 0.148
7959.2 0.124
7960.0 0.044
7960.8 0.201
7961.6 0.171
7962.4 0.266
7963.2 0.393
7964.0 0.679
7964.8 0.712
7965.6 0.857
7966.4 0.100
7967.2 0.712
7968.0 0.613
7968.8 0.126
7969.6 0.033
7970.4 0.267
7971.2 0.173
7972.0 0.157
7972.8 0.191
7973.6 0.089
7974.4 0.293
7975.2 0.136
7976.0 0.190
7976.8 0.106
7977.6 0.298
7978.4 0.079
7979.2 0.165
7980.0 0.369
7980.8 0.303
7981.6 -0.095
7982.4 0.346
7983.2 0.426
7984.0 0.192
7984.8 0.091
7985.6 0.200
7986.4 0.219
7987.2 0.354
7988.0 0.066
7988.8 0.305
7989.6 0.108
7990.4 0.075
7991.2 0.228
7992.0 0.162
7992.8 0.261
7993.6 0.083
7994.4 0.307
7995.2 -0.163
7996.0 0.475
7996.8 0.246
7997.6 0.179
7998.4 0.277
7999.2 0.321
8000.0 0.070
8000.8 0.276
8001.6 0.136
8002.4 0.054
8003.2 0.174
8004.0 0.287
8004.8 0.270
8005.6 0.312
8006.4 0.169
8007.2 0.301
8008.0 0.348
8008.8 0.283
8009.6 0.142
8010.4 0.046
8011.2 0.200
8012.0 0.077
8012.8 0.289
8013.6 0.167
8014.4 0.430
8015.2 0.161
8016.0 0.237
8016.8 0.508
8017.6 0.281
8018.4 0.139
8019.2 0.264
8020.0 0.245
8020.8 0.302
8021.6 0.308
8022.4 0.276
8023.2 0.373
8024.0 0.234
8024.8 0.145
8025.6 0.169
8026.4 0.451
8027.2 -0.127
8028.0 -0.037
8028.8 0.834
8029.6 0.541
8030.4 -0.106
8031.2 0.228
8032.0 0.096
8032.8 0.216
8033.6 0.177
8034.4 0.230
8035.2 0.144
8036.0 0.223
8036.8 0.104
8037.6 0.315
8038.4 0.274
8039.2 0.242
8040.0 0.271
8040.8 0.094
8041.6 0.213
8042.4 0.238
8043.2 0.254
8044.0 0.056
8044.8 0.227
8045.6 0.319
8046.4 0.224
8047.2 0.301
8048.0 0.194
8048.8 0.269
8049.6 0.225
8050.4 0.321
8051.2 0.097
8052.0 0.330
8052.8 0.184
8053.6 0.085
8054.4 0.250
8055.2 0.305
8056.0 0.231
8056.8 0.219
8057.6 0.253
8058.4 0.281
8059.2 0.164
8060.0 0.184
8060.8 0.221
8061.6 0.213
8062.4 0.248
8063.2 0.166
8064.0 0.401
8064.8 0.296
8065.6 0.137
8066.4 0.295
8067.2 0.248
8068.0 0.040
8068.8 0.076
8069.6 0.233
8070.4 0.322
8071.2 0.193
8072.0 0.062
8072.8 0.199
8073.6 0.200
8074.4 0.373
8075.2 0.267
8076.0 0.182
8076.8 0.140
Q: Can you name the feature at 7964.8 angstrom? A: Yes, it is H-gamma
